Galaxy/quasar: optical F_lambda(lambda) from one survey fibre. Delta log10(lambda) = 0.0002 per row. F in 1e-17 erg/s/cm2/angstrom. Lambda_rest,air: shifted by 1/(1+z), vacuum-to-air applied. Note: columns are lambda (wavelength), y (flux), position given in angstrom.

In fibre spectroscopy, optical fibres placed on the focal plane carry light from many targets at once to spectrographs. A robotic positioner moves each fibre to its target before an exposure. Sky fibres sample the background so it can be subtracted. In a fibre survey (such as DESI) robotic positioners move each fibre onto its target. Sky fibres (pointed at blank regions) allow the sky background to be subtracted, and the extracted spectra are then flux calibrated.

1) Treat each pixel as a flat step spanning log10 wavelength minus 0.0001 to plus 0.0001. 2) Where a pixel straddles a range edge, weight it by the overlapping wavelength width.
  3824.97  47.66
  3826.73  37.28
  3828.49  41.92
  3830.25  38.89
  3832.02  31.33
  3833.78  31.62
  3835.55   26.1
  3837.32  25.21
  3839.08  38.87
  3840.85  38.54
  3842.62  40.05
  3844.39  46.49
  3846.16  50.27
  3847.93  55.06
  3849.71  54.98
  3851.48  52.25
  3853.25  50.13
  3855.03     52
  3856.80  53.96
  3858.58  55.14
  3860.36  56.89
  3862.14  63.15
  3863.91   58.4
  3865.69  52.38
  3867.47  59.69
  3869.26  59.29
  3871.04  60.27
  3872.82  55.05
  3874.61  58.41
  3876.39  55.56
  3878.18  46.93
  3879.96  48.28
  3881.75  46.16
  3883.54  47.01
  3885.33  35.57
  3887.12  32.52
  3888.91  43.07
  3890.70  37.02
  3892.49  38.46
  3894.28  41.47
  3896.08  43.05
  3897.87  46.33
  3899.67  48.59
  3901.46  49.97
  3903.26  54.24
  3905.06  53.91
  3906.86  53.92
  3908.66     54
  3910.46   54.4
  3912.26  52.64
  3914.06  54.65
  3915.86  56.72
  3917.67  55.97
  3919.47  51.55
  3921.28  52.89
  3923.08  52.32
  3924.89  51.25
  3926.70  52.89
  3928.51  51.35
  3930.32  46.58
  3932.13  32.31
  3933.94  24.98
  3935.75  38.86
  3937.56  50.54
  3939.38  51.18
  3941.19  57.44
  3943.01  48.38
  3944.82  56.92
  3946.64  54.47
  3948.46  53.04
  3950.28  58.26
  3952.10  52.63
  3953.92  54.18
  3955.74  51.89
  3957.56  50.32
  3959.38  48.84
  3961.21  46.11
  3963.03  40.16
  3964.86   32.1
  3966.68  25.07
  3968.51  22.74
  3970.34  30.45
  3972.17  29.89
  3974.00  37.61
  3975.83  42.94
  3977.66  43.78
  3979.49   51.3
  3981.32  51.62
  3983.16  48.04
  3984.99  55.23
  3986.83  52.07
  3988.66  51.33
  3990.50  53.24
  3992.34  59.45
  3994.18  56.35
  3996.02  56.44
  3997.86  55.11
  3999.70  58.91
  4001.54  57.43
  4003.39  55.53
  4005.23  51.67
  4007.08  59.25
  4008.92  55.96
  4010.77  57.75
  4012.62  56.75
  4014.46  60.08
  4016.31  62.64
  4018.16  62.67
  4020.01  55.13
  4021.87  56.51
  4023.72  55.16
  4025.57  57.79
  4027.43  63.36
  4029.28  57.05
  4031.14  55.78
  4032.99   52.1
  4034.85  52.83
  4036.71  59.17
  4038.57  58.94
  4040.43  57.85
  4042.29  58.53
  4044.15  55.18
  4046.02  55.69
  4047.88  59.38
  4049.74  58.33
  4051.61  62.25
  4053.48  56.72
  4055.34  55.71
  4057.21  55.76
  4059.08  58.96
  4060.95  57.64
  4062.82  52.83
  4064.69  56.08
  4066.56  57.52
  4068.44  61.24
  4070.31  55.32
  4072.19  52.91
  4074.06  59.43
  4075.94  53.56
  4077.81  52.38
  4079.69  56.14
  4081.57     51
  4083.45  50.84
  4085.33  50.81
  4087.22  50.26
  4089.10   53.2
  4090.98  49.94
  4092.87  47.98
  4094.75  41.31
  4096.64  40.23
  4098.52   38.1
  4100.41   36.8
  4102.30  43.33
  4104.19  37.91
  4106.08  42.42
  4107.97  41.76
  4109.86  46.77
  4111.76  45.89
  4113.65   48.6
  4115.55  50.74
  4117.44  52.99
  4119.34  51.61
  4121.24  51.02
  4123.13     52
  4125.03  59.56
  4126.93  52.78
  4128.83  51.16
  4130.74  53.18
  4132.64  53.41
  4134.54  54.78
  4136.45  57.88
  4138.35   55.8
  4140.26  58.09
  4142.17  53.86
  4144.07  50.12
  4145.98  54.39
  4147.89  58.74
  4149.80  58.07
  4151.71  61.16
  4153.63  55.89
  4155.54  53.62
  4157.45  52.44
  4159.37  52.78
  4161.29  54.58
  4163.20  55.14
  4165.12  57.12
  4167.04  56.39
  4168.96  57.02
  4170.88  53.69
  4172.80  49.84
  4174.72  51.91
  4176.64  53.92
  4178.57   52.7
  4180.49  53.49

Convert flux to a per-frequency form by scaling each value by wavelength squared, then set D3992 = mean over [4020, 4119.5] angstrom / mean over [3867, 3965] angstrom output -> 1.15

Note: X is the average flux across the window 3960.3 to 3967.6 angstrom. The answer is 35.9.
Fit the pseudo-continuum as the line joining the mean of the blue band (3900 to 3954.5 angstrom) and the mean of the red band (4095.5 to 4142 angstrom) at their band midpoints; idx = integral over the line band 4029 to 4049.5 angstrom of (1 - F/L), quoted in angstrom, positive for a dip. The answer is -2.8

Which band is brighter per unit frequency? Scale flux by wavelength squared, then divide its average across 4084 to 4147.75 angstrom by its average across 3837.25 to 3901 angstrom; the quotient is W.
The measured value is 1.15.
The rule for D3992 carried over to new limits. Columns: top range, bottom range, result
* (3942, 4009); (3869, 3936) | 1.05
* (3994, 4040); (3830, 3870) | 1.31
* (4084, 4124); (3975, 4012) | 0.91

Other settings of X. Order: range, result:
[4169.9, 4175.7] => 51.9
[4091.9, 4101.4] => 40.9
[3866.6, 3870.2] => 59.4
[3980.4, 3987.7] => 51.7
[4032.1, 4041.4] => 56.2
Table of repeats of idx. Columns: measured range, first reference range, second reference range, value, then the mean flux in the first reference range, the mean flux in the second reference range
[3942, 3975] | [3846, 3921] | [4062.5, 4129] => 4.3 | 51.2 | 49.9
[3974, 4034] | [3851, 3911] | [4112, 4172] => -3.1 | 50.5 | 54.4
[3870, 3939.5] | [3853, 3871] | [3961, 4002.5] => 5.9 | 56.5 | 46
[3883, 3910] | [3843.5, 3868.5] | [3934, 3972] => 2.7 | 54.4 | 45.4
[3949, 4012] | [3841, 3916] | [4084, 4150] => 1.8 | 50.5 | 49.8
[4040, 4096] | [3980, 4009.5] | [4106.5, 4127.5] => -2.9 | 54.8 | 50.1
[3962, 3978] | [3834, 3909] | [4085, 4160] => 5.1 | 48.4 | 50.5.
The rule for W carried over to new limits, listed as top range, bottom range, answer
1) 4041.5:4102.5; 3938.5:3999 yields 1.16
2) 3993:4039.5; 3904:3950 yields 1.18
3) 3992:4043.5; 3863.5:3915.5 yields 1.23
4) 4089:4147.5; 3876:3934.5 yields 1.15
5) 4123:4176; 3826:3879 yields 1.32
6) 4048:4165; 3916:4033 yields 1.11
